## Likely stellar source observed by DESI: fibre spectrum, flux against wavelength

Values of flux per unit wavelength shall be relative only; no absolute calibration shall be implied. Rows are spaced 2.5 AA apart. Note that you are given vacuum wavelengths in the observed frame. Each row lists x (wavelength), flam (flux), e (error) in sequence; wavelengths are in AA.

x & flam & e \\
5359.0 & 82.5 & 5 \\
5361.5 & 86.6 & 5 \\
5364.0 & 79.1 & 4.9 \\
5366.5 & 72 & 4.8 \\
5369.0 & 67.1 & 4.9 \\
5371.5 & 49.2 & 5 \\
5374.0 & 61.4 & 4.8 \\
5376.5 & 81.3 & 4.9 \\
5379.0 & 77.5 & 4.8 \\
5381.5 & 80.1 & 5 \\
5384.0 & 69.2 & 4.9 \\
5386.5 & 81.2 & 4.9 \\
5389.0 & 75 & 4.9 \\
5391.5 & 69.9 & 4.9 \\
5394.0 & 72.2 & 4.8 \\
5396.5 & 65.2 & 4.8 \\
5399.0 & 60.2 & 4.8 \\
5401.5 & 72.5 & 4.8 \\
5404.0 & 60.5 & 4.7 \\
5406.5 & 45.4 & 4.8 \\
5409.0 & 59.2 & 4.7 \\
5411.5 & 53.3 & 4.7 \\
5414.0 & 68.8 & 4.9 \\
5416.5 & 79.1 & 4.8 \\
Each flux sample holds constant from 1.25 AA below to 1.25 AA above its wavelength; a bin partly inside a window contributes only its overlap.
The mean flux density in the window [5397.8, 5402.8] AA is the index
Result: 66.4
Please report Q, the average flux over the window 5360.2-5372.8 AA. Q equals 70.8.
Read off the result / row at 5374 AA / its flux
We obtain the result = 61.4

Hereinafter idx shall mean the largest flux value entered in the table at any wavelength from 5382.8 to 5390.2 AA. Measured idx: 81.2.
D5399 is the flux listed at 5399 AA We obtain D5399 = 60.2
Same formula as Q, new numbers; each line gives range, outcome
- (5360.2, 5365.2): 82.9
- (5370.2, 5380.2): 67.3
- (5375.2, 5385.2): 77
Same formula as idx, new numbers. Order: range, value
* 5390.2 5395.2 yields 72.2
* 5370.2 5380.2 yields 81.3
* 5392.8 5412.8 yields 72.5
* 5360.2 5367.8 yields 86.6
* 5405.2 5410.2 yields 59.2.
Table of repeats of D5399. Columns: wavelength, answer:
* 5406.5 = 45.4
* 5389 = 75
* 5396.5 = 65.2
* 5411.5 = 53.3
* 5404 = 60.5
